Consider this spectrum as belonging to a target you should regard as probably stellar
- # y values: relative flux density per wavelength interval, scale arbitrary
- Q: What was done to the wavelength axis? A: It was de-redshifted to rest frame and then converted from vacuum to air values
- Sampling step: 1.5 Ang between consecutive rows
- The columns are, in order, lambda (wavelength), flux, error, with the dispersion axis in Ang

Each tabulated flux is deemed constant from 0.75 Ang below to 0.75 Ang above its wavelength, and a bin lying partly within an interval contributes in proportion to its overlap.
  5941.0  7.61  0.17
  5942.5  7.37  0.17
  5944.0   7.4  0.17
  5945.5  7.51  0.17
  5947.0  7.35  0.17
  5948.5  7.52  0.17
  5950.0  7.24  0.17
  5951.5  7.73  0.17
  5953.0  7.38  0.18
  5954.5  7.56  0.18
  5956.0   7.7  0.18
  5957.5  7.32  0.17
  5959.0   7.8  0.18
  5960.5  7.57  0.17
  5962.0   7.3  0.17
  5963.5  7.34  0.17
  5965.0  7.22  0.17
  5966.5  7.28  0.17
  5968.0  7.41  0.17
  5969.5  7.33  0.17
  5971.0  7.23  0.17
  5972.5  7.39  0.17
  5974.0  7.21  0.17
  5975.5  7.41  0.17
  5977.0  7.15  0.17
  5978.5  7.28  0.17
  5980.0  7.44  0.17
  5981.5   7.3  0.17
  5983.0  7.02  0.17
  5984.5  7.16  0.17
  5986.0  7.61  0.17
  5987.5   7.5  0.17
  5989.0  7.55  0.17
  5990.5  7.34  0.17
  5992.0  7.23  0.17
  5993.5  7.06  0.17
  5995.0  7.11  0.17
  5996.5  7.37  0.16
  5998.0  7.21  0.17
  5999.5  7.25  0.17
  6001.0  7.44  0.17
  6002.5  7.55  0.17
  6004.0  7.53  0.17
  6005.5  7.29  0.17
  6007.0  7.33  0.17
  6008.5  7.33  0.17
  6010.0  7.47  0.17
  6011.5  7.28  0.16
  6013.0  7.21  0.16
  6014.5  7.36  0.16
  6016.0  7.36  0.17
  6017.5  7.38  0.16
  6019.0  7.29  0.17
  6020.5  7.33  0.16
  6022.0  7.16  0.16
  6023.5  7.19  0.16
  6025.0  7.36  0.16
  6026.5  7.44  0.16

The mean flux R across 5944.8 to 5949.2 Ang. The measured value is 7.46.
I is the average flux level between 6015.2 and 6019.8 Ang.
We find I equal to 7.34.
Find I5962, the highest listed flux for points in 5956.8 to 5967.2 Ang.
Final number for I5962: 7.8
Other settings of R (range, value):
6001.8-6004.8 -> 7.54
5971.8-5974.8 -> 7.3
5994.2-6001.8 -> 7.28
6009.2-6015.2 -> 7.33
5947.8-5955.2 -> 7.49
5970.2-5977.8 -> 7.28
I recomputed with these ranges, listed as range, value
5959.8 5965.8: 7.36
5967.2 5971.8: 7.32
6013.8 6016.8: 7.36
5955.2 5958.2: 7.51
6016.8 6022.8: 7.29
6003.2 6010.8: 7.39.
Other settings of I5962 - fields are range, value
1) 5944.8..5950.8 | 7.52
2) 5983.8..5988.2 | 7.61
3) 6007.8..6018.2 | 7.47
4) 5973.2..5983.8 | 7.44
